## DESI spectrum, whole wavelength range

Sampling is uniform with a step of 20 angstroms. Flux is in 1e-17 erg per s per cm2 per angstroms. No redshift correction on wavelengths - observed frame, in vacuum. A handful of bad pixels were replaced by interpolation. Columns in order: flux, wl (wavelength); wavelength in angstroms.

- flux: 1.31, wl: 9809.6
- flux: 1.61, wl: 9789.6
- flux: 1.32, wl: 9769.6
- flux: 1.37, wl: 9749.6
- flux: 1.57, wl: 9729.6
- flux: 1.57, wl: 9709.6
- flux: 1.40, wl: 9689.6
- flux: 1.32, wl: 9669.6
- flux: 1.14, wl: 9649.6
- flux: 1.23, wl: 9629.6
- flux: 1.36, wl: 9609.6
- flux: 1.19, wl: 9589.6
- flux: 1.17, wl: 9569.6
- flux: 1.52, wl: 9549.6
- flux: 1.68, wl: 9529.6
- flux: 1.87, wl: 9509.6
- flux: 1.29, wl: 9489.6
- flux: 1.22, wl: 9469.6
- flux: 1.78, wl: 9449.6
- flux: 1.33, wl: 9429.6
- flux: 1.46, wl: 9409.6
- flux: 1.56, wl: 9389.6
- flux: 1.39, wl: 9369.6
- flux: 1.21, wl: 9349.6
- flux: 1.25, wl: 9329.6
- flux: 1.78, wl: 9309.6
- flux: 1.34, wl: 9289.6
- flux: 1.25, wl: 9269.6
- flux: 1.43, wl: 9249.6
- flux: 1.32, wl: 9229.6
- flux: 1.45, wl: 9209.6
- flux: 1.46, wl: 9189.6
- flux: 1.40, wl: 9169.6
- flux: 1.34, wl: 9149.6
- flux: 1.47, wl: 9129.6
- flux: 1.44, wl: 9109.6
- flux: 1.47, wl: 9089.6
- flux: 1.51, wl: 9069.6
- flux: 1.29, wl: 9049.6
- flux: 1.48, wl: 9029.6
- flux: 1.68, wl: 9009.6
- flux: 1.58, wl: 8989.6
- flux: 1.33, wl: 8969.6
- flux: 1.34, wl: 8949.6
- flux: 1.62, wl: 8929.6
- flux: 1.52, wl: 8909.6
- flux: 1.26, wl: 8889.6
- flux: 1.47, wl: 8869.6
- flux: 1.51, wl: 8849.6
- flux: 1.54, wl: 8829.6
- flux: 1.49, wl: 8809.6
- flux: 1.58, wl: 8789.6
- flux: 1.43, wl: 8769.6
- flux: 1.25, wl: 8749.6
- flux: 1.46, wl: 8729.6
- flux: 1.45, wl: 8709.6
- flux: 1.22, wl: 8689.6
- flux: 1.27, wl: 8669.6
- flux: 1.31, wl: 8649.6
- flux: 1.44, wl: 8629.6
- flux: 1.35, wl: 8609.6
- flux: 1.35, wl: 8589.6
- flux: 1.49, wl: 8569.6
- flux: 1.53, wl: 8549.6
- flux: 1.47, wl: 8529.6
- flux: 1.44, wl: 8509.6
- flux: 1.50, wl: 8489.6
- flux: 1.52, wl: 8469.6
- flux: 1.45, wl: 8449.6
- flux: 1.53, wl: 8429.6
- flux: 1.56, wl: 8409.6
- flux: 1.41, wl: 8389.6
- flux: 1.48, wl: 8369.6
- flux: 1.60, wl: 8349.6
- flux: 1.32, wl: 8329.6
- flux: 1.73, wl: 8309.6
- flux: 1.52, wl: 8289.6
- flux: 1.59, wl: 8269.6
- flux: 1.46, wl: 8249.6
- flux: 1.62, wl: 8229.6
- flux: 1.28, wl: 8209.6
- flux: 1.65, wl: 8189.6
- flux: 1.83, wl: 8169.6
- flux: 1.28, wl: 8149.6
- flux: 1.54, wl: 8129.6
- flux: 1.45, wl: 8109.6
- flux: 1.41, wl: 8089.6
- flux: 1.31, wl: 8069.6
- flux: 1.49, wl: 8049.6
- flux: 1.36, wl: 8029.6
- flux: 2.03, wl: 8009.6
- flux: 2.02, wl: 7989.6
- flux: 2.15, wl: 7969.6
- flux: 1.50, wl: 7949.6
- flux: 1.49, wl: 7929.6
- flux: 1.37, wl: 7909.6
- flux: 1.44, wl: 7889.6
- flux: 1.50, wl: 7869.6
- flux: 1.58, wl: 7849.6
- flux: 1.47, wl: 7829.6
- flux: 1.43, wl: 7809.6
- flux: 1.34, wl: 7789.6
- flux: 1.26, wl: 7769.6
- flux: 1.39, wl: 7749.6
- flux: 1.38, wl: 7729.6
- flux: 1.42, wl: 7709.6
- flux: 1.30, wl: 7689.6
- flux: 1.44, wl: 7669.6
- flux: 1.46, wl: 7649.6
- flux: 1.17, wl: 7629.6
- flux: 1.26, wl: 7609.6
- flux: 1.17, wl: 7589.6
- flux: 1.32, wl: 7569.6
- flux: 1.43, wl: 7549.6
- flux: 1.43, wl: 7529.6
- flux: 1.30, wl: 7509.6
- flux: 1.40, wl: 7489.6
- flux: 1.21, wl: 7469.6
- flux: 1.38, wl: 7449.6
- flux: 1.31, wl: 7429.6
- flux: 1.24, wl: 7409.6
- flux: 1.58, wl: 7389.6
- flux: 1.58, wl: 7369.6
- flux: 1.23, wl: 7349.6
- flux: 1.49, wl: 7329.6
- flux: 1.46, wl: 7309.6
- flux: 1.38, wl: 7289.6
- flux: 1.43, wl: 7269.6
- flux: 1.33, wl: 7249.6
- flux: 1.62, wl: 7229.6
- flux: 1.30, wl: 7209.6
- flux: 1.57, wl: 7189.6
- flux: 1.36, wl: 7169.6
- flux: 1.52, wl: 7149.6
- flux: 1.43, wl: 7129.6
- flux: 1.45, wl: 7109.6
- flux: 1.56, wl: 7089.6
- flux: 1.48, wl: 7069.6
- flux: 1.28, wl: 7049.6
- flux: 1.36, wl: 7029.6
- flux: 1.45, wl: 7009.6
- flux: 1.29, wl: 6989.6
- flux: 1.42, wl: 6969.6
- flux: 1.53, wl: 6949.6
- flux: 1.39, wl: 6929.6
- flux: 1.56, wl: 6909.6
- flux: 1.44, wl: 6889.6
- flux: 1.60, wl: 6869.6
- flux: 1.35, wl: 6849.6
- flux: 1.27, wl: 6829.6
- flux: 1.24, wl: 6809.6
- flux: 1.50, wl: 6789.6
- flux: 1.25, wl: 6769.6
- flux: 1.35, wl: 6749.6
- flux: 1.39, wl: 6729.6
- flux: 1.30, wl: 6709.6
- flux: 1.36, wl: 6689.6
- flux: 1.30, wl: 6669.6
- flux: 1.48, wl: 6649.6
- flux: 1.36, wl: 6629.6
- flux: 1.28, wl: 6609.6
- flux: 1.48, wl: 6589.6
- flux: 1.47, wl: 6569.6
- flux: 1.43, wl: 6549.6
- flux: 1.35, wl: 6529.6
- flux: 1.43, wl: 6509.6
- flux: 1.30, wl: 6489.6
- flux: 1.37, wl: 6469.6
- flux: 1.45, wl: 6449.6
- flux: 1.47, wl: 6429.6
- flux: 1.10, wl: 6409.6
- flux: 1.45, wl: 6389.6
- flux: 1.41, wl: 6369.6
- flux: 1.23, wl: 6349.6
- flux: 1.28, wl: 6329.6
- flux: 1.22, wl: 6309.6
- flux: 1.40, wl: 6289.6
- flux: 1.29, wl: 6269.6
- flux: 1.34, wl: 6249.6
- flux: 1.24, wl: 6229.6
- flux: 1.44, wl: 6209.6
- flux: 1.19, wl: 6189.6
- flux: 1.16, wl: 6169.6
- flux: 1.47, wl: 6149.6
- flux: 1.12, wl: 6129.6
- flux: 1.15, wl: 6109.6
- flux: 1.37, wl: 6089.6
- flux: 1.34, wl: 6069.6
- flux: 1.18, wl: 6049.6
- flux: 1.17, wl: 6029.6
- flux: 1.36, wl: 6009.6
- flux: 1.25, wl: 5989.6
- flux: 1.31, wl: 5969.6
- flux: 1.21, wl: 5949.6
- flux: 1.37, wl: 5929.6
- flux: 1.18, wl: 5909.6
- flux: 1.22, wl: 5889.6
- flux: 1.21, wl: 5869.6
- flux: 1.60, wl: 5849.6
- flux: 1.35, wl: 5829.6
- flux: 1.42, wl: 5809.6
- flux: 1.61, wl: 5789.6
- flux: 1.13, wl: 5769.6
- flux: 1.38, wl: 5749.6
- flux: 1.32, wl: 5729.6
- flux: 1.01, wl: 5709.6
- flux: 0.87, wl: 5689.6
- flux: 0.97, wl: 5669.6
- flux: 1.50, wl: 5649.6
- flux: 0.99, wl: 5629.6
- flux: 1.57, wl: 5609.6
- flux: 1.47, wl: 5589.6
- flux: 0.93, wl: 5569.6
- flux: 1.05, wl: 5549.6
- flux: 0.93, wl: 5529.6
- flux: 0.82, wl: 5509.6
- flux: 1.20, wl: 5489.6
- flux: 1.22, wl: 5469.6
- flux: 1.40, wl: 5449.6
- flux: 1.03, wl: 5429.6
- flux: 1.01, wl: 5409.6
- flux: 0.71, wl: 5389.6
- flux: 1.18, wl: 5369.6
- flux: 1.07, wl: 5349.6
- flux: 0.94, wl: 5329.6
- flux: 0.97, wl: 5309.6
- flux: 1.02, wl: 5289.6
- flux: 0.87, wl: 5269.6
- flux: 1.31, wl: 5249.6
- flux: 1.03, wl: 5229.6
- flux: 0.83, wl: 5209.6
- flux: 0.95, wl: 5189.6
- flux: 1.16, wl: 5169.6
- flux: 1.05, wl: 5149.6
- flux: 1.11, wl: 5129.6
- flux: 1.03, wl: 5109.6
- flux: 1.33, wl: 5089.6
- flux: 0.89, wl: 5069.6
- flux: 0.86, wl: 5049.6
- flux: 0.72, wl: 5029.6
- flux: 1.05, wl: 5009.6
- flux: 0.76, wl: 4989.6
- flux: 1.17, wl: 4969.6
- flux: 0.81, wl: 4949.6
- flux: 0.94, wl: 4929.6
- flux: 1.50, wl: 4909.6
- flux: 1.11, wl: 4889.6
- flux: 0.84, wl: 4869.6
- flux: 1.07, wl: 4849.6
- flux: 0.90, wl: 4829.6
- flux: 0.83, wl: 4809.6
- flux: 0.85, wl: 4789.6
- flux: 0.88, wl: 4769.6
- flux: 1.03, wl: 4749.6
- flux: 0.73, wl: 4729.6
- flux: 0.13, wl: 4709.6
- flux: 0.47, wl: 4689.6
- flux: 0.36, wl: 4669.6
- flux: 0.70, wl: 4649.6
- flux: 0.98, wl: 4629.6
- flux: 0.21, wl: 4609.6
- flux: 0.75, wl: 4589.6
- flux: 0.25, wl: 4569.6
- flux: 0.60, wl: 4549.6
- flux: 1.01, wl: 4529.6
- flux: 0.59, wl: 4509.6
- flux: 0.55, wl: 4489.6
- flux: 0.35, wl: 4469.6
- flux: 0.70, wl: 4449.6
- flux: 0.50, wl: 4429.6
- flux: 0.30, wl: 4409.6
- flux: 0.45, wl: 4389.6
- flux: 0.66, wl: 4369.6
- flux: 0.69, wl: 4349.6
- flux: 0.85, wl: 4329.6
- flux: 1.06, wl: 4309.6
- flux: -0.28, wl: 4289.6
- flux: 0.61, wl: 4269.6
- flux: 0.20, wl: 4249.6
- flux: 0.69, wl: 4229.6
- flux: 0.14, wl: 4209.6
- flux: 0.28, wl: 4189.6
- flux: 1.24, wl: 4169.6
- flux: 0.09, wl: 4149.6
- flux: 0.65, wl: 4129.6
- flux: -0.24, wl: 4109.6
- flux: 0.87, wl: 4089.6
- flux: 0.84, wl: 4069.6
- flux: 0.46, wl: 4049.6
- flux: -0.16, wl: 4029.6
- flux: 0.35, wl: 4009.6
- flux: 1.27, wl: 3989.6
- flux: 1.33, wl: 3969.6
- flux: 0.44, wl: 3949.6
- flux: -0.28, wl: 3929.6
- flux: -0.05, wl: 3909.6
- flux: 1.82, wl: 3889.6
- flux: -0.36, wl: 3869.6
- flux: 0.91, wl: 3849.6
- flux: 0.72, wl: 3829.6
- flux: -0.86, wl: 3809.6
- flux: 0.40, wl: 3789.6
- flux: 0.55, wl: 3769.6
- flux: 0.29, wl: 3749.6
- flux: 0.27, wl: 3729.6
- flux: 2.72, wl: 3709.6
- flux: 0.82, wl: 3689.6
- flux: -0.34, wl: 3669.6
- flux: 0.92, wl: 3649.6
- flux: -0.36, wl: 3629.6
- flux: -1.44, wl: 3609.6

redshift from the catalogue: 0.22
